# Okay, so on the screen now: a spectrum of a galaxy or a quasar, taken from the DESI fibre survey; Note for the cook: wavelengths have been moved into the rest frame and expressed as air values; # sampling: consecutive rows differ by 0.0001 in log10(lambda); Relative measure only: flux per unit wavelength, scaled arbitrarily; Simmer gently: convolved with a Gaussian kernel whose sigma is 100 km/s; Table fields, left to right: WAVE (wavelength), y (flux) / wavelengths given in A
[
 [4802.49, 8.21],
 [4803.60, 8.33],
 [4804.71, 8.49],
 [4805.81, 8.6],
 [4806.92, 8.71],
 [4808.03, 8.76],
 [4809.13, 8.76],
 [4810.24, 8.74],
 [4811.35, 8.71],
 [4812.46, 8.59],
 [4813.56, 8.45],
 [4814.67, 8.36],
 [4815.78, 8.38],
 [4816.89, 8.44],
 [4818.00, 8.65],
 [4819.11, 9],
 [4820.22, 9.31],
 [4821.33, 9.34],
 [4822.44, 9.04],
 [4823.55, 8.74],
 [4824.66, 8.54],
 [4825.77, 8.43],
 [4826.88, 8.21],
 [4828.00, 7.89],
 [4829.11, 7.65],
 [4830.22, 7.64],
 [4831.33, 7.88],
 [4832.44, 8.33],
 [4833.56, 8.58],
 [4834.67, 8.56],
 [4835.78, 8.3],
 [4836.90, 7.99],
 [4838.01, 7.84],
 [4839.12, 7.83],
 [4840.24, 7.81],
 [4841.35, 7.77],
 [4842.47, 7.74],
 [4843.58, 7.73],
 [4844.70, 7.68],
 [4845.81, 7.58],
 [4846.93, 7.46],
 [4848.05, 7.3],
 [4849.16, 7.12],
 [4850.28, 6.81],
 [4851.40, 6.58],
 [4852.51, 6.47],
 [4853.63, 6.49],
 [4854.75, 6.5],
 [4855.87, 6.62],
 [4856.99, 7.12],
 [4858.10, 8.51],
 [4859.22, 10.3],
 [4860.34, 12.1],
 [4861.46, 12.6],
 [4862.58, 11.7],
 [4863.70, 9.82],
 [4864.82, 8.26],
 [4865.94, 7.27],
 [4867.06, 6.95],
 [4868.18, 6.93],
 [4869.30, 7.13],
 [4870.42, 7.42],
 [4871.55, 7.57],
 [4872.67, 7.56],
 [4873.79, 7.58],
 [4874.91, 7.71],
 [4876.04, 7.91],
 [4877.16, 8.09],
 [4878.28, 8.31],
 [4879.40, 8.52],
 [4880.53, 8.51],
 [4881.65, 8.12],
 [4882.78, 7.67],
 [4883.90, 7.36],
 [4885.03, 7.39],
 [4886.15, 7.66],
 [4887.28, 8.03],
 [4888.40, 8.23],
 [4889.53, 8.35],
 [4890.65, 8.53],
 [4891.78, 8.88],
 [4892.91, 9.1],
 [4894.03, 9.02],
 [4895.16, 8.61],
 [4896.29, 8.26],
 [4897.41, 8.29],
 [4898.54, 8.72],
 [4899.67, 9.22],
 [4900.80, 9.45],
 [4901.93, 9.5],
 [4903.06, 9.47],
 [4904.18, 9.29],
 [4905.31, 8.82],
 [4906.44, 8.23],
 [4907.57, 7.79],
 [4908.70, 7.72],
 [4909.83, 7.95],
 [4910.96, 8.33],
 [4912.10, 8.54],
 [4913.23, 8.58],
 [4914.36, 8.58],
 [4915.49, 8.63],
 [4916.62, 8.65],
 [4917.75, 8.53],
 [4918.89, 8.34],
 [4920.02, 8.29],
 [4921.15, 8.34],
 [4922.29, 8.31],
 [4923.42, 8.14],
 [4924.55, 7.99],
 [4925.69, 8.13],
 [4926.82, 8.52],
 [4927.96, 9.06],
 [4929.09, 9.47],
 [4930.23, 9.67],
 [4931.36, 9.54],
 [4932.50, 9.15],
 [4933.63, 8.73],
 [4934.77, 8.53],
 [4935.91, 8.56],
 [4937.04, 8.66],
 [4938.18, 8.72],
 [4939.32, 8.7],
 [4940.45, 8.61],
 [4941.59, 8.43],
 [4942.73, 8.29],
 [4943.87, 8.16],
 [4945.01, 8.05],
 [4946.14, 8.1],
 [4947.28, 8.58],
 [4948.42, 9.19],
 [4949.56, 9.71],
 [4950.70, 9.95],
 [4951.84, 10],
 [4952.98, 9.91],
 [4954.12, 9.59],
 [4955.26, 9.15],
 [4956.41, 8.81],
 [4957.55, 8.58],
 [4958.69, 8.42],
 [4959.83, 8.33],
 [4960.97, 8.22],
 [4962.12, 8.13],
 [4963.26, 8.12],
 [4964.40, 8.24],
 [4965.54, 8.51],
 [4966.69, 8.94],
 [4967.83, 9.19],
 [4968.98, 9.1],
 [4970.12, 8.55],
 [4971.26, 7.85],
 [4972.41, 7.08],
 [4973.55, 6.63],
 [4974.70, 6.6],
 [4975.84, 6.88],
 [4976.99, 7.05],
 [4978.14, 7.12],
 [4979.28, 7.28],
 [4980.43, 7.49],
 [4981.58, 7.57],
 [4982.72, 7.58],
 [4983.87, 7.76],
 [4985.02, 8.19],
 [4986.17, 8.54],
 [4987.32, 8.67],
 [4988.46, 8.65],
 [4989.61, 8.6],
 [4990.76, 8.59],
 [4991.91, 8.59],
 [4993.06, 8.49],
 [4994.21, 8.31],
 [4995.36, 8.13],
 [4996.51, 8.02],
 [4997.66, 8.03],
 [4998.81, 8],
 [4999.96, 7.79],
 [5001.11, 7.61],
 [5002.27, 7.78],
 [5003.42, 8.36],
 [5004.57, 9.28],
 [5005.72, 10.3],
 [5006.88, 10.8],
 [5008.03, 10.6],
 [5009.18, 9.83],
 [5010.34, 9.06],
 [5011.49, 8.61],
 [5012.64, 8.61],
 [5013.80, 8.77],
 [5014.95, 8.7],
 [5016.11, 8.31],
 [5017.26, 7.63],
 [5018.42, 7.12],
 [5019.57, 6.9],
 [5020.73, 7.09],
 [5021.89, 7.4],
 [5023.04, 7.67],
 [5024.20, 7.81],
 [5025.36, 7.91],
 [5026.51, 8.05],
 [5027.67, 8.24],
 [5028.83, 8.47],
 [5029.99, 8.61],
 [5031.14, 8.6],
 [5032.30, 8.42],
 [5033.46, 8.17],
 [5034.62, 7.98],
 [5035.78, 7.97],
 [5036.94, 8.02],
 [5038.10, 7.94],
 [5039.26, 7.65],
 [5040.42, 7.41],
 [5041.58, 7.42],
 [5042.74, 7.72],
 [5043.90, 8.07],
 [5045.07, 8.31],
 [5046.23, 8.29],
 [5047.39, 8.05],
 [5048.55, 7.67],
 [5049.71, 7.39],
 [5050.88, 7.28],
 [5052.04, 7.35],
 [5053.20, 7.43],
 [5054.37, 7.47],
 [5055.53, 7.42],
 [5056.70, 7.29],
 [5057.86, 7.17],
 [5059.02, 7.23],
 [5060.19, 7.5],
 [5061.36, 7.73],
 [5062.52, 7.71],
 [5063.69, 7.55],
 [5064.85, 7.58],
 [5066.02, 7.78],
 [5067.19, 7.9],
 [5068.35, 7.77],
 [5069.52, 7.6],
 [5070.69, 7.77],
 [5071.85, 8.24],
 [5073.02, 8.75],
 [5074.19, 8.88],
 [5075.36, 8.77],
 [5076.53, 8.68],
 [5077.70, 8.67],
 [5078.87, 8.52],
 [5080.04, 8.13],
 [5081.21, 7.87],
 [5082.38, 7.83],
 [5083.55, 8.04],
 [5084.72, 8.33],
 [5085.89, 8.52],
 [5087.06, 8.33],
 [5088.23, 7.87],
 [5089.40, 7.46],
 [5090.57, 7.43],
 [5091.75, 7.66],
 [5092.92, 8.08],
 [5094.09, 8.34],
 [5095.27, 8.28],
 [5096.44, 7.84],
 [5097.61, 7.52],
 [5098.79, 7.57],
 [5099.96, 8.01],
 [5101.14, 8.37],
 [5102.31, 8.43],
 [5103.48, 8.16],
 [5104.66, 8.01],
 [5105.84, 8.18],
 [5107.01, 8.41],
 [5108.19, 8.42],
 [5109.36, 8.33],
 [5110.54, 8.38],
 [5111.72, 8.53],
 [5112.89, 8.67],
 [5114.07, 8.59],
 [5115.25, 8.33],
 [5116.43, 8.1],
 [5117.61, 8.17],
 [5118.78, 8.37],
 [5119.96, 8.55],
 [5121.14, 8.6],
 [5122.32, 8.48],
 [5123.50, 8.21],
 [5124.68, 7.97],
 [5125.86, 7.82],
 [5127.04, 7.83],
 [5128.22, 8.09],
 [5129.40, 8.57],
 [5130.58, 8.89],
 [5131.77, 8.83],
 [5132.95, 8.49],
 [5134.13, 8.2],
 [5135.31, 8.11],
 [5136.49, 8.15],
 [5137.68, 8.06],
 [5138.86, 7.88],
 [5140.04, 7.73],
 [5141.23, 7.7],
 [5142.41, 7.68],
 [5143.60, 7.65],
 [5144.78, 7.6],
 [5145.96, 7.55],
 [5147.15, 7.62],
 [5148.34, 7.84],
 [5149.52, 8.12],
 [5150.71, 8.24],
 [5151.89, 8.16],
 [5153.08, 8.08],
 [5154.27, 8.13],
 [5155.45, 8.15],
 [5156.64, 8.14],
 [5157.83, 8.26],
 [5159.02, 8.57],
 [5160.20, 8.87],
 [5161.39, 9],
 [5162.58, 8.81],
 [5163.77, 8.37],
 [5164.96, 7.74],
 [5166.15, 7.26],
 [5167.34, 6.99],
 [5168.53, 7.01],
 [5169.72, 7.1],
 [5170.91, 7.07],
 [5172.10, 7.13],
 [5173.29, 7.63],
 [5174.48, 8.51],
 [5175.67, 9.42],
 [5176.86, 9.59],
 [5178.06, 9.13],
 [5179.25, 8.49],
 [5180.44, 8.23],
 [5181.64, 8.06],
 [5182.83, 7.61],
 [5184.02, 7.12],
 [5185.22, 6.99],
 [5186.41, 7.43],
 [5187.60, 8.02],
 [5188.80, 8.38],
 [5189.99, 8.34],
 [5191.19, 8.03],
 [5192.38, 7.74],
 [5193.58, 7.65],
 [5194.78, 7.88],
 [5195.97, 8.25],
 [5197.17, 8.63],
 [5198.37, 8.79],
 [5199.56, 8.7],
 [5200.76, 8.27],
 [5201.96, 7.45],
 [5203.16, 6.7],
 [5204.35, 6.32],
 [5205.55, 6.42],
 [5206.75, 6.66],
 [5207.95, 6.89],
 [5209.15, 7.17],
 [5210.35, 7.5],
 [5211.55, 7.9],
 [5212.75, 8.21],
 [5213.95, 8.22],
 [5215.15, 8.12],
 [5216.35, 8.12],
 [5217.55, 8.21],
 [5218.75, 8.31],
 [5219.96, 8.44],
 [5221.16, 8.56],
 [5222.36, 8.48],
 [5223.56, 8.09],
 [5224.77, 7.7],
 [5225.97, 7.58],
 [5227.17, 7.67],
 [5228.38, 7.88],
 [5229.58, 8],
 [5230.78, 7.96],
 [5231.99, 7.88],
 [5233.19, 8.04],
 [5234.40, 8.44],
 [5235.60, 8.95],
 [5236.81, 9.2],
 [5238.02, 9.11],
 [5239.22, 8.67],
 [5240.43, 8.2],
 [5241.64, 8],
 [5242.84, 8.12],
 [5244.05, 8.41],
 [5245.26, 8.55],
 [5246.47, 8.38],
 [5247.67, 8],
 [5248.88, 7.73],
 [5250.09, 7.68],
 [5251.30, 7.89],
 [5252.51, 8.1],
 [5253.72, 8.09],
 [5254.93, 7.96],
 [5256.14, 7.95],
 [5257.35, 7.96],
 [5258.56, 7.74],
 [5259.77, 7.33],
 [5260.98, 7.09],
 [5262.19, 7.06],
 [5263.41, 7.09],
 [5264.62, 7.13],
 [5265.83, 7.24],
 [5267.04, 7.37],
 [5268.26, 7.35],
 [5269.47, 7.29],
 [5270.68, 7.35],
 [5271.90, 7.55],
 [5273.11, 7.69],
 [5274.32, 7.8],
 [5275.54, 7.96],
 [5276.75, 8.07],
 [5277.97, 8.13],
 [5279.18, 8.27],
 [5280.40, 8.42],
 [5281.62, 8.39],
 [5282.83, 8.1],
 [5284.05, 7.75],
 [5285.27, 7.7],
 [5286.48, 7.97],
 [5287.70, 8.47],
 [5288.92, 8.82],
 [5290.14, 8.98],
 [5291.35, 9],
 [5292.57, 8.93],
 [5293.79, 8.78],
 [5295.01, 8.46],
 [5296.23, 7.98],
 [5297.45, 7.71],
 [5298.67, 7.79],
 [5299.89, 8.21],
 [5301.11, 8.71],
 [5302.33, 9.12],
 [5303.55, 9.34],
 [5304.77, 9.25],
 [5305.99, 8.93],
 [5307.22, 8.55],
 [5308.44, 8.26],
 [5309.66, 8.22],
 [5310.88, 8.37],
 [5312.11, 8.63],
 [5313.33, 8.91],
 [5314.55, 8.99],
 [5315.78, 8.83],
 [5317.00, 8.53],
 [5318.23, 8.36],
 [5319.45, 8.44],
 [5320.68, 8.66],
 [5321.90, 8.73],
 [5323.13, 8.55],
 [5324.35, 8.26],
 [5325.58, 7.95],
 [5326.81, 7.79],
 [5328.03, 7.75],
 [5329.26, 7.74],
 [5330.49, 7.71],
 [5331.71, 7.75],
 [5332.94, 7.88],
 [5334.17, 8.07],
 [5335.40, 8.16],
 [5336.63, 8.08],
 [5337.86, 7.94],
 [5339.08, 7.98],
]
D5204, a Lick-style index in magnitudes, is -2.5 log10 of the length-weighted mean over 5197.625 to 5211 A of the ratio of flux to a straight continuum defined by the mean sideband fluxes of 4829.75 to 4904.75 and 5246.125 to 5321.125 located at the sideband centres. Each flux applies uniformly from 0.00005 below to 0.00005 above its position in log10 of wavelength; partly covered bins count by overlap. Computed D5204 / 0.11 mag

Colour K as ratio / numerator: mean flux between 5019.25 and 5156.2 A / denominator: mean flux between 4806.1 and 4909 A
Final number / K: 1.0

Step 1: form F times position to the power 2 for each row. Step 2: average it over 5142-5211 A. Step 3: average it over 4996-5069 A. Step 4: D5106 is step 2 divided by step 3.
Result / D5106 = 1.04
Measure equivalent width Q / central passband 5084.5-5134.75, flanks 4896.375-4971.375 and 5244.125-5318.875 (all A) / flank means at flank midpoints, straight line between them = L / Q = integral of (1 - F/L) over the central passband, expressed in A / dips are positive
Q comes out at 1.2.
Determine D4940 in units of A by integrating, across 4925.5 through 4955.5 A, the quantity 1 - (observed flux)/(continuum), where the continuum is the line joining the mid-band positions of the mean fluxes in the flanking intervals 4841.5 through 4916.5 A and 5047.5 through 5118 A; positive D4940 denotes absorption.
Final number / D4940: -2.9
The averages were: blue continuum 8.22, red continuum 7.99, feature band 8.94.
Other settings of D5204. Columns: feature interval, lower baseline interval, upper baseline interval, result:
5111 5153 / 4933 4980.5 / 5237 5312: 0.01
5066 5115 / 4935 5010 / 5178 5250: 0.01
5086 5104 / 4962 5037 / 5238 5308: 0.03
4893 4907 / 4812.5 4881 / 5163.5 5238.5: -0.10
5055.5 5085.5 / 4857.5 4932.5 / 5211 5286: 0.04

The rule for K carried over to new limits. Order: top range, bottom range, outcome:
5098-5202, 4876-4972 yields 0.95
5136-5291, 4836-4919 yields 0.97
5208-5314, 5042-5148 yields 1.01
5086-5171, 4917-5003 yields 0.96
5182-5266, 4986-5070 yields 0.98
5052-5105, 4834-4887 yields 1.00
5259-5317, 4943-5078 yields 1.00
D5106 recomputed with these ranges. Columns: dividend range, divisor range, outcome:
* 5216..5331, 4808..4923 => 1.16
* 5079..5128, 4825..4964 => 1.06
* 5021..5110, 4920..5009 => 0.98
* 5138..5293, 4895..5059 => 1.05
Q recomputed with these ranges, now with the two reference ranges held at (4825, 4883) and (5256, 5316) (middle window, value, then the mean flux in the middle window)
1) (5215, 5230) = 0.1 A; 8.09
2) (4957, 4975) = -0.3 A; 8.18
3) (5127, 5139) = -0.3 A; 8.32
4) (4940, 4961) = -2.2 A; 8.86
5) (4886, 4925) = -2.5 A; 8.54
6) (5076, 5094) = 0.0 A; 8.1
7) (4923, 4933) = -1.0 A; 8.86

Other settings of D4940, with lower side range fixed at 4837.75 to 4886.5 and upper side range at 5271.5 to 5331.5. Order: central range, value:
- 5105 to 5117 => -0.3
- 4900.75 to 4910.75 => -0.8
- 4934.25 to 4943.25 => -0.6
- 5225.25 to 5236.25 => 0.3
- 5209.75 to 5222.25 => 0.2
